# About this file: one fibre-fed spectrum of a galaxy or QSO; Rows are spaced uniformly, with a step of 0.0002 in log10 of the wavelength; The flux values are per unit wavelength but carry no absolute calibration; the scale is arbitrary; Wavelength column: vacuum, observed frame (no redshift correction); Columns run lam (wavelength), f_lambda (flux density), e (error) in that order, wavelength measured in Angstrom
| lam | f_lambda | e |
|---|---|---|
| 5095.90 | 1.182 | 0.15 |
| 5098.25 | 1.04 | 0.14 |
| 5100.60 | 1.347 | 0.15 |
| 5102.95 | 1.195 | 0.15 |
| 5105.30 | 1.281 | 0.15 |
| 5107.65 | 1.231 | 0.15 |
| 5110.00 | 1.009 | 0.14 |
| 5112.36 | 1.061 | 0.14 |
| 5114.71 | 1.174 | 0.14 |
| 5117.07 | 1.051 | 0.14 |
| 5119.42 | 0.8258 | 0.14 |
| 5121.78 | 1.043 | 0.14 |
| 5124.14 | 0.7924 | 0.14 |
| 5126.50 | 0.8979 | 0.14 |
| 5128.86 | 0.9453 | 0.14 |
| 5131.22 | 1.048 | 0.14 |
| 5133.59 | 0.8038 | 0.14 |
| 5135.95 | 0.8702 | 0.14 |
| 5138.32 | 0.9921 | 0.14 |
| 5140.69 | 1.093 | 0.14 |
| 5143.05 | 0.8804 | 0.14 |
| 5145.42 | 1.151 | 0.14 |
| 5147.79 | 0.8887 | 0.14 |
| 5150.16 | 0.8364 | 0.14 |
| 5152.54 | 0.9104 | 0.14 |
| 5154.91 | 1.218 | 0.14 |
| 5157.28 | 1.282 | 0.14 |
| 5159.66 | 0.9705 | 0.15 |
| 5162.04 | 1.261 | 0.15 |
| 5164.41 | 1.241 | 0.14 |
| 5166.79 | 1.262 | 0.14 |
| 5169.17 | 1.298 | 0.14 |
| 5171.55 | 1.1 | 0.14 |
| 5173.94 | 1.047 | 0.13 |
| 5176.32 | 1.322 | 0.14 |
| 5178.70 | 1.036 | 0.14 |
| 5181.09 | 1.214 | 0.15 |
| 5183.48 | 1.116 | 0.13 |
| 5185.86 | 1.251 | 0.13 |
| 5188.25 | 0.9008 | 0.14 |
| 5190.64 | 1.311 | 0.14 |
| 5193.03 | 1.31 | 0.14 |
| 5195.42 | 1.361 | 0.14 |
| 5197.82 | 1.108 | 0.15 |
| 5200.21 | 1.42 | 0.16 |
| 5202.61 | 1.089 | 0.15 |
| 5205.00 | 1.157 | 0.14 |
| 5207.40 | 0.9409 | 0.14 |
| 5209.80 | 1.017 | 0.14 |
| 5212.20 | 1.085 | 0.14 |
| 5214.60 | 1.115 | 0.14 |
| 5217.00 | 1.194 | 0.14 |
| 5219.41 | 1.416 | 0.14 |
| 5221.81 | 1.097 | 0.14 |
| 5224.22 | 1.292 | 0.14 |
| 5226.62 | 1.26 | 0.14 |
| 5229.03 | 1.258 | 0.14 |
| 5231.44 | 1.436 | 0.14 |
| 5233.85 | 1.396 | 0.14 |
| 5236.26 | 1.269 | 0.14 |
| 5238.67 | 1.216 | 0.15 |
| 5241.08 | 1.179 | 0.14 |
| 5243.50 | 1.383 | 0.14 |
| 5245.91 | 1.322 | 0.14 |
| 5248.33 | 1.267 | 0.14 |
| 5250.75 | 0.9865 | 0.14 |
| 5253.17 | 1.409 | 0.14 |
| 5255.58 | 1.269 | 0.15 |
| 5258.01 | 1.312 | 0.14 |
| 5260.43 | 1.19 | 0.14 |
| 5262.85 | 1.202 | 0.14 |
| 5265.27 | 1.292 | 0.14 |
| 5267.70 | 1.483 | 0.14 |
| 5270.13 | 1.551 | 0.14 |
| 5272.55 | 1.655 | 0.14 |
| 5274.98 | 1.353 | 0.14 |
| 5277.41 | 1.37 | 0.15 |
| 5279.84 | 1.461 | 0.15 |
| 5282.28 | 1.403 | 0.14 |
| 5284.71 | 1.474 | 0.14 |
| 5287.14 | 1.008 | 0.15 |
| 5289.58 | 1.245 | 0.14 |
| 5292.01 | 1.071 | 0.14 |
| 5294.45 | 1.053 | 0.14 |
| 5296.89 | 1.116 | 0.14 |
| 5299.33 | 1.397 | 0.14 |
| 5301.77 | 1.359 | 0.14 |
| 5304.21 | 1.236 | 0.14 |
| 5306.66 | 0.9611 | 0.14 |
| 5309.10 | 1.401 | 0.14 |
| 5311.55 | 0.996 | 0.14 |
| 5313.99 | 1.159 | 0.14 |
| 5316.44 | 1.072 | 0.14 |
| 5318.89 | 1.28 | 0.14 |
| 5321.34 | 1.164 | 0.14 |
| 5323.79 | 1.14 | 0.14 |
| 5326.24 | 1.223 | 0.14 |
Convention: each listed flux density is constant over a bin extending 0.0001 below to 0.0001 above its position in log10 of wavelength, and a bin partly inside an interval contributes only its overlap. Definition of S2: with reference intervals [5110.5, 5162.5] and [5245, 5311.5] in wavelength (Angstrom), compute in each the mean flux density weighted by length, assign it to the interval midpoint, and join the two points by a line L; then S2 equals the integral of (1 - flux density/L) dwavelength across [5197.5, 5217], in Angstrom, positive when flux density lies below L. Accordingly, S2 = 0.3 Angstrom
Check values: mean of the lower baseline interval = 0.996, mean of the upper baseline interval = 1.29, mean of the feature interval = 1.12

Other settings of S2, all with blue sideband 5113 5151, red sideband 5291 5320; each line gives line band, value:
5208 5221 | -1.1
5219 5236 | -3.5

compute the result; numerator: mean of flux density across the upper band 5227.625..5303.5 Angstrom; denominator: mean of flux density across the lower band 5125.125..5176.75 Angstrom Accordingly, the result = 1.23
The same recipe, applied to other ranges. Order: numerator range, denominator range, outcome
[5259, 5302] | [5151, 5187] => 1.13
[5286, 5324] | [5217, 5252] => 0.92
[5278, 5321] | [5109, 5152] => 1.26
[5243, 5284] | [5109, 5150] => 1.39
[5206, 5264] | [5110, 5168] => 1.20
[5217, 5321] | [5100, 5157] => 1.24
